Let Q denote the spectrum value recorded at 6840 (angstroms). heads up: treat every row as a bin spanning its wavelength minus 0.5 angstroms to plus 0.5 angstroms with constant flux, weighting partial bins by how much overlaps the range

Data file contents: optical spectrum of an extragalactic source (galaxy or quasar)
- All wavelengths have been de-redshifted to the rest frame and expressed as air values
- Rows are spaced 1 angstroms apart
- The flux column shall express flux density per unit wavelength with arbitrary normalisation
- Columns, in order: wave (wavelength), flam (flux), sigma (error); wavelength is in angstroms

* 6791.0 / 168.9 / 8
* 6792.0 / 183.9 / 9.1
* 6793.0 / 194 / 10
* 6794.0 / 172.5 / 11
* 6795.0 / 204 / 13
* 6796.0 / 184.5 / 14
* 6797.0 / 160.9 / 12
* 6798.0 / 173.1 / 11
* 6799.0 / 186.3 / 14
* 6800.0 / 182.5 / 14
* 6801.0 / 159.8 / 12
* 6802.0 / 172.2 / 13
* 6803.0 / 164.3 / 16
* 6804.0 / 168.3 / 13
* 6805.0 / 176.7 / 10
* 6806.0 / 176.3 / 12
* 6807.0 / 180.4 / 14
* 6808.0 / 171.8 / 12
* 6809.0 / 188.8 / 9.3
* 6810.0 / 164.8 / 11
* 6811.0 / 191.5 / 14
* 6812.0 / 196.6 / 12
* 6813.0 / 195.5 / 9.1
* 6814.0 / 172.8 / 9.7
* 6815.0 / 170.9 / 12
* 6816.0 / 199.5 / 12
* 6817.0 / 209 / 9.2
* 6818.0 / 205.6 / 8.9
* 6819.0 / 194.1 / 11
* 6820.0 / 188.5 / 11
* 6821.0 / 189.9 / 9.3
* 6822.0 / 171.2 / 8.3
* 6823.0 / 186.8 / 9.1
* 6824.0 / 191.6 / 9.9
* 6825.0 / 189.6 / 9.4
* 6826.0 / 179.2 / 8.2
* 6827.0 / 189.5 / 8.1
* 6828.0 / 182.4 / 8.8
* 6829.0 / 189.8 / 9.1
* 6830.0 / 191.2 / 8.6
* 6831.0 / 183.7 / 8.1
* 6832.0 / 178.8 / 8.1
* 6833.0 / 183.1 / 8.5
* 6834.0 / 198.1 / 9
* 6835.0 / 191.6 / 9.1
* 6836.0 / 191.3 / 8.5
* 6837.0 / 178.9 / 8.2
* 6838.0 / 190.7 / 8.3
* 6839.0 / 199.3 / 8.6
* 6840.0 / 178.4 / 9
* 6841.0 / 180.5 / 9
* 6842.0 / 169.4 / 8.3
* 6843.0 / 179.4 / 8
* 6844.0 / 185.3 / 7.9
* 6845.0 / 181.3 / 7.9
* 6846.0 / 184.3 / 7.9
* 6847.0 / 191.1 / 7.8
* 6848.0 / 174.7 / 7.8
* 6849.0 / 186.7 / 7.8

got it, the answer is 178.4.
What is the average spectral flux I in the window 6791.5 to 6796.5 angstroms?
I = 188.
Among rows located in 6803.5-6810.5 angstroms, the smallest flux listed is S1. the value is 164.8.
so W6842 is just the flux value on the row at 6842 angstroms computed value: 169.4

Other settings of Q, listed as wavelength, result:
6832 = 178.8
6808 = 171.8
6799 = 186.3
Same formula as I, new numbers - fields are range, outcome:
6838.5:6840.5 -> 189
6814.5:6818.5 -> 196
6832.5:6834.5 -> 191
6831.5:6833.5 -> 181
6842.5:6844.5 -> 182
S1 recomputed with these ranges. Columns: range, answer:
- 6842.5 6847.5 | 179.4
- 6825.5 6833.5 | 178.8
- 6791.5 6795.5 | 172.5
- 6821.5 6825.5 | 171.2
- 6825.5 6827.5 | 179.2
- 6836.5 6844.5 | 169.4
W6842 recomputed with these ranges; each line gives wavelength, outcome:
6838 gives 190.7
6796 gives 184.5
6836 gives 191.3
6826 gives 179.2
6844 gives 185.3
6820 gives 188.5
